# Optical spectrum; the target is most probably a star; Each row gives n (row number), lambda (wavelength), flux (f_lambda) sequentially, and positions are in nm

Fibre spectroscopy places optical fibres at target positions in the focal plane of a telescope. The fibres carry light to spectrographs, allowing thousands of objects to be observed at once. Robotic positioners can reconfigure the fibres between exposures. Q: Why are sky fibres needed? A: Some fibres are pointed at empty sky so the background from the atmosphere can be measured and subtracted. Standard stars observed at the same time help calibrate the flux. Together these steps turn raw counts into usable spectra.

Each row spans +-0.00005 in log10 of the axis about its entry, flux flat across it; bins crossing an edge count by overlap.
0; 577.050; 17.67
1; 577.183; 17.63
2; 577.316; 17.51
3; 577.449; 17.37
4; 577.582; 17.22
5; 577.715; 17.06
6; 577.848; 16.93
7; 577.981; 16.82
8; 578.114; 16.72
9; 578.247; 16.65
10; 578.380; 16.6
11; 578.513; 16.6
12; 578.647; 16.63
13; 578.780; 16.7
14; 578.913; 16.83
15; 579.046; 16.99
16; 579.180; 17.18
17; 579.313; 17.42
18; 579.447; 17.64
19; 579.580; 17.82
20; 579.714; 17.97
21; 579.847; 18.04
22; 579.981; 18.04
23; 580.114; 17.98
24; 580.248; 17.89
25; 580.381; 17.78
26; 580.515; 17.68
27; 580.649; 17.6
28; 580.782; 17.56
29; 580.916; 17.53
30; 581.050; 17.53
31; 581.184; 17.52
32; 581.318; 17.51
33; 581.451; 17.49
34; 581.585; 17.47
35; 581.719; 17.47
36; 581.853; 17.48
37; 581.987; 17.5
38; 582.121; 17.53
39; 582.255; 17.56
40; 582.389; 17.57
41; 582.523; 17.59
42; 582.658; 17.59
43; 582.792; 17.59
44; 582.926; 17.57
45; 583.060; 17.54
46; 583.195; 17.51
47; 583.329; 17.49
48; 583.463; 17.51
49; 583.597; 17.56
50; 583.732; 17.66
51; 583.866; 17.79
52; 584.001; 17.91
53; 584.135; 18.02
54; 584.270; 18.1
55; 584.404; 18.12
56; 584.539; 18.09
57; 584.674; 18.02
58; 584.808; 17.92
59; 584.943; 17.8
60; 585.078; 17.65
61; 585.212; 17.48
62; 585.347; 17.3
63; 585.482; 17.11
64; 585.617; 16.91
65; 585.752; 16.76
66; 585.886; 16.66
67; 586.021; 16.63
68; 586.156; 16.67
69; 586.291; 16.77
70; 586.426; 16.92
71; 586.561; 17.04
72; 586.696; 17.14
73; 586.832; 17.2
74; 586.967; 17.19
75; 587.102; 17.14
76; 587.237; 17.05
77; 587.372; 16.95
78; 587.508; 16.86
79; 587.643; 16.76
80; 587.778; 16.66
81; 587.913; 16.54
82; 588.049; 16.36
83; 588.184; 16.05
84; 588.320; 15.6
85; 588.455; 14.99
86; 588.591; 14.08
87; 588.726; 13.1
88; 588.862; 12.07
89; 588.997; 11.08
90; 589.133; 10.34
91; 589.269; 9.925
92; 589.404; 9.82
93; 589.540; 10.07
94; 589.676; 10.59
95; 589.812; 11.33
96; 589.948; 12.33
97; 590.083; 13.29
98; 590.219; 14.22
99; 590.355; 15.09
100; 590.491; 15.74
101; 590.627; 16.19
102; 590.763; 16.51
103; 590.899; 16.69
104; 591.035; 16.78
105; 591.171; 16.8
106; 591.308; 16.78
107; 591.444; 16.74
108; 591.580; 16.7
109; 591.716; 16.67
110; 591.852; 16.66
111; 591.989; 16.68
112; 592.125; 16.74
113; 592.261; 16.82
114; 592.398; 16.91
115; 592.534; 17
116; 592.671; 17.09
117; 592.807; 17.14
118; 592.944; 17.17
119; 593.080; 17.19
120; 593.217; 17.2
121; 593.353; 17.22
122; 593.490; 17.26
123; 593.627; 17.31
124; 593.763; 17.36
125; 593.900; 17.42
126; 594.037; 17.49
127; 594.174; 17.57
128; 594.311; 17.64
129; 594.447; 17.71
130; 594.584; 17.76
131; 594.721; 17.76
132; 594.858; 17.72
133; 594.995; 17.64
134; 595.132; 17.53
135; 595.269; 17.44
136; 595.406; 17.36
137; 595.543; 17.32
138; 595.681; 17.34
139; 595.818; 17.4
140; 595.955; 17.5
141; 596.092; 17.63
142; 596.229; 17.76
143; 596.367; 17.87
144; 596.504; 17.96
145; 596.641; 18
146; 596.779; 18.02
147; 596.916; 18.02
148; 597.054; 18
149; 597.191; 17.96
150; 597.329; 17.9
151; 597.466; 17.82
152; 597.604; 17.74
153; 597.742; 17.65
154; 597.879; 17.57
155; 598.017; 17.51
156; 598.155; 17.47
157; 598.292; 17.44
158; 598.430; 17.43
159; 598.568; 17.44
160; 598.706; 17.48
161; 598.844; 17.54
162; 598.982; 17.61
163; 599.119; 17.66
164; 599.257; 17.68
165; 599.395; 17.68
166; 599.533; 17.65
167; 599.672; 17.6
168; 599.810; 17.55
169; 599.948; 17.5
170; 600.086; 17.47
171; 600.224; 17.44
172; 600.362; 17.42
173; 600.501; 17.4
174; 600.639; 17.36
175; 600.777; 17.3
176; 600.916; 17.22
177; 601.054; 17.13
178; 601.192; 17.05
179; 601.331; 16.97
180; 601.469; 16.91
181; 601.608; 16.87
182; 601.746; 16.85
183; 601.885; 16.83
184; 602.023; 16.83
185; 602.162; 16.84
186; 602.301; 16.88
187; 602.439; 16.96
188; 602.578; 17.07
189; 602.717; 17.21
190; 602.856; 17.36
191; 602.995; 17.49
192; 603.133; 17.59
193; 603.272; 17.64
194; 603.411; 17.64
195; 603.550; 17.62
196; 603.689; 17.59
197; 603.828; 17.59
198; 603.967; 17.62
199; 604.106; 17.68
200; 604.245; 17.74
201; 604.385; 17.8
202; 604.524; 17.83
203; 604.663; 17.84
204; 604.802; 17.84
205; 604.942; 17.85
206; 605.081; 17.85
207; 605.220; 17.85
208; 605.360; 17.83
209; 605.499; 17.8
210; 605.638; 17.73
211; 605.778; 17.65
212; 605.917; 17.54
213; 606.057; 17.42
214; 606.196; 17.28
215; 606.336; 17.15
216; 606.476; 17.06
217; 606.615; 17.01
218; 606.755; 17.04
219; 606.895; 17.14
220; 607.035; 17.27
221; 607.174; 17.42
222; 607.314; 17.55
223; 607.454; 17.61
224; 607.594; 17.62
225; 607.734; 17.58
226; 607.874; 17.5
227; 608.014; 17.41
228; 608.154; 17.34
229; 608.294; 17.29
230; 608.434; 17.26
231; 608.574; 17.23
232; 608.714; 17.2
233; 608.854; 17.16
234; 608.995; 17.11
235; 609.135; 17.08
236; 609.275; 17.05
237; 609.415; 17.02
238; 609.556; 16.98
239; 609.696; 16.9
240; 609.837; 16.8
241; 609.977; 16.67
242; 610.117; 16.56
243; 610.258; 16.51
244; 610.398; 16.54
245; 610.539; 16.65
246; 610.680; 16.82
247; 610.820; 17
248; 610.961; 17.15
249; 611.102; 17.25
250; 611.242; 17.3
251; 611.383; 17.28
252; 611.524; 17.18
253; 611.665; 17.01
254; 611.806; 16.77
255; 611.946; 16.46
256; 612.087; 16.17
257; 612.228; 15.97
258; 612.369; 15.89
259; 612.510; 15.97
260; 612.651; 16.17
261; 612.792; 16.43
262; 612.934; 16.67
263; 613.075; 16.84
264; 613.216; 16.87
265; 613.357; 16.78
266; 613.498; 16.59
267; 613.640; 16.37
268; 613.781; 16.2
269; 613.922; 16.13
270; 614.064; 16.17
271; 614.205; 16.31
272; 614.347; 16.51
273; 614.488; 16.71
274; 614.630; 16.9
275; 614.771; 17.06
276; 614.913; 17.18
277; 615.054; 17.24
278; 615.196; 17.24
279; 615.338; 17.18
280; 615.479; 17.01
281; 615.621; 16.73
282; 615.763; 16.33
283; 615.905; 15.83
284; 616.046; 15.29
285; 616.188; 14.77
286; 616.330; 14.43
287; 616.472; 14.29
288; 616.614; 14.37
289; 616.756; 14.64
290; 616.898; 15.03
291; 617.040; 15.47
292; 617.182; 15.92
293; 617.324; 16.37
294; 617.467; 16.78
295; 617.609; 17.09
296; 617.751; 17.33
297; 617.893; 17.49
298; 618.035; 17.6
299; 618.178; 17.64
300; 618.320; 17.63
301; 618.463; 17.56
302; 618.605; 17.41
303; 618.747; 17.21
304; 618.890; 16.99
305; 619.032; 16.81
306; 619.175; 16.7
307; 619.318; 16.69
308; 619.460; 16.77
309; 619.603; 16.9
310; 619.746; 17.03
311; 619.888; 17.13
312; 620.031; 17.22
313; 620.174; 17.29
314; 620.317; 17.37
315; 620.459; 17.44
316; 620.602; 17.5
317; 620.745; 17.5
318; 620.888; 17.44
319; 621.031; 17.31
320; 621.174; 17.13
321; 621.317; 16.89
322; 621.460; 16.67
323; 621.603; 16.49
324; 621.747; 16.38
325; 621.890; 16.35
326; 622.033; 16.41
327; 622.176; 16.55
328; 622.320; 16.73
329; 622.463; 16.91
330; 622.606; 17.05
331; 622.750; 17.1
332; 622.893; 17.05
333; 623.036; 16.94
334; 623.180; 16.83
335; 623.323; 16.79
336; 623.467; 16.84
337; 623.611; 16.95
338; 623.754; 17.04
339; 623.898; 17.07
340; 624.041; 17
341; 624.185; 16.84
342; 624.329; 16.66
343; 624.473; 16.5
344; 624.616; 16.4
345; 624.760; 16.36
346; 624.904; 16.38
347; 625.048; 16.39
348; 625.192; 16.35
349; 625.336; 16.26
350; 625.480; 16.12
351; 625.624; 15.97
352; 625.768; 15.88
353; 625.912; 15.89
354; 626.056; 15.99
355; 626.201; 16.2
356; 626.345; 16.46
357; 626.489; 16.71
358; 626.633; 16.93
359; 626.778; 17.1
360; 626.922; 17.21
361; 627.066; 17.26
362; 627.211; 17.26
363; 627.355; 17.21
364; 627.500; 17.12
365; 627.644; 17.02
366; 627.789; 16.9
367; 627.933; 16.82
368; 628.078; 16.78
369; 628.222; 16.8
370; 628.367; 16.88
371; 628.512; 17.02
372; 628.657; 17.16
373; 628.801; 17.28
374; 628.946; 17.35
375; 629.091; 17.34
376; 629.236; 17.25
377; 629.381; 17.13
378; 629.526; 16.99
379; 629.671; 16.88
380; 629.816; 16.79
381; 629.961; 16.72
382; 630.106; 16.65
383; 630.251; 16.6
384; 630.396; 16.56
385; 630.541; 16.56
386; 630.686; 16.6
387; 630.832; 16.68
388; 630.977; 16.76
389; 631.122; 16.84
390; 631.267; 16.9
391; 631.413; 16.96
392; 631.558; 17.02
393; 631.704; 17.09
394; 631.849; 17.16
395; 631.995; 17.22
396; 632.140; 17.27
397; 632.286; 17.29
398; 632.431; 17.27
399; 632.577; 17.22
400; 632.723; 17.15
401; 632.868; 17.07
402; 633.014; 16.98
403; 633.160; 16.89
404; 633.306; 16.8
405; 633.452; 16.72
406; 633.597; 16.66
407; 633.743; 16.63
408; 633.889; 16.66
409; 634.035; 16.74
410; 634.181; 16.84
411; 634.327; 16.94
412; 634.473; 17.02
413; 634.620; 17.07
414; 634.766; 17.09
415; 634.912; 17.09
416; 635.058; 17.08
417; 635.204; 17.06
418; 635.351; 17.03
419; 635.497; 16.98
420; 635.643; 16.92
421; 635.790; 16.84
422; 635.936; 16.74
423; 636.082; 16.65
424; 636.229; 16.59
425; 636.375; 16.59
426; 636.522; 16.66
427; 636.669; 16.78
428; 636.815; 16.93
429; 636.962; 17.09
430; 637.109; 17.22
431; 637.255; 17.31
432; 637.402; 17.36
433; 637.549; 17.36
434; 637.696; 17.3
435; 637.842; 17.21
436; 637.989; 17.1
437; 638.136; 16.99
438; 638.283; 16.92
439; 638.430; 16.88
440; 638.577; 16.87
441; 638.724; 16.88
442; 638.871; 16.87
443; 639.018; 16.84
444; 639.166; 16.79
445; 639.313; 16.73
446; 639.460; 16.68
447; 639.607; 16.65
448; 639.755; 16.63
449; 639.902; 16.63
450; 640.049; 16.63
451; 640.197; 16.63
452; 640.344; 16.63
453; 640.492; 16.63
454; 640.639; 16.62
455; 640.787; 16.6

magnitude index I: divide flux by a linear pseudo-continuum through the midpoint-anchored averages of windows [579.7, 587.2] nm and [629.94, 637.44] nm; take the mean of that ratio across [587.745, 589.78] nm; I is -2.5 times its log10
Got 0.31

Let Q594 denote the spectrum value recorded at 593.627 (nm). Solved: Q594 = 17.31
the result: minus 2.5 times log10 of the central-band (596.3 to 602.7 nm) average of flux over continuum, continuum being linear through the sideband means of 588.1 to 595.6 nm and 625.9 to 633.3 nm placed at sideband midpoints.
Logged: -0.097 mag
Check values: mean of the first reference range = 15.7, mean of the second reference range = 16.9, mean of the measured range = 17.4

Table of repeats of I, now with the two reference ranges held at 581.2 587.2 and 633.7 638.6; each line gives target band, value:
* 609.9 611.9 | 0.02 mag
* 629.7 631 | 0.02 mag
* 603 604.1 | -0.02 mag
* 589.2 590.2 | 0.48 mag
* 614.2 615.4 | 0.01 mag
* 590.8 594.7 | 0.02 mag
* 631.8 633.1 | -0.01 mag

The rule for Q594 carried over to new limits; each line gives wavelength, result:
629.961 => 16.72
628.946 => 17.35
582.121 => 17.53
